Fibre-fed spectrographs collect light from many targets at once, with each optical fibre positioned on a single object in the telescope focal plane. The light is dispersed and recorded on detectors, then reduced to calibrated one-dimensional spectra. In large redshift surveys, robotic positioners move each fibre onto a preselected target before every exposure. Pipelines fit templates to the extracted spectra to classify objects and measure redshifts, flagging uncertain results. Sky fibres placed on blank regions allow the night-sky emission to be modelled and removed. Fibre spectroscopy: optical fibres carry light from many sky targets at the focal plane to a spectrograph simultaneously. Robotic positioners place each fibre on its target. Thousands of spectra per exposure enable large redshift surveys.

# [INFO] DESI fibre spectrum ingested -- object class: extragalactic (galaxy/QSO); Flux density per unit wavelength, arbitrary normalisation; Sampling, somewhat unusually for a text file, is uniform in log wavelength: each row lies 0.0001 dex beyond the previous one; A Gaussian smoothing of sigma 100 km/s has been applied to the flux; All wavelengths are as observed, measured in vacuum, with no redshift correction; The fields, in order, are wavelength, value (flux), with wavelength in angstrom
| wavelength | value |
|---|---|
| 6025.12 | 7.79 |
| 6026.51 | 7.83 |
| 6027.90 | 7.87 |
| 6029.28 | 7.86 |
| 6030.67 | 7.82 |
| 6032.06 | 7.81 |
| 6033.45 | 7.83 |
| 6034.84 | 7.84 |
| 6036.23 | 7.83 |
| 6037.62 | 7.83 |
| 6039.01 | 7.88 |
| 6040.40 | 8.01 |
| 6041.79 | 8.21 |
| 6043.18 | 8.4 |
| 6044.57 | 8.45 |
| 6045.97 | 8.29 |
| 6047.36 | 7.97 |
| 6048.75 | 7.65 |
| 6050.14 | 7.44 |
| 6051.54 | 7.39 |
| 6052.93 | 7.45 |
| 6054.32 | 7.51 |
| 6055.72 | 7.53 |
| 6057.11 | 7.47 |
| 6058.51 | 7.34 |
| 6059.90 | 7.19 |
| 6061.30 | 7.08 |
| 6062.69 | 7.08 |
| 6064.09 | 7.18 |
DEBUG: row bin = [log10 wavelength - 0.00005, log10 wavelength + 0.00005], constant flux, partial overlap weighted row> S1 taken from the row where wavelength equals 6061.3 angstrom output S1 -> 7.08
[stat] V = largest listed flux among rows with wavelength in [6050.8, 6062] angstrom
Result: 7.53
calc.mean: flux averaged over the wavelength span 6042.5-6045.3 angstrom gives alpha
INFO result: 8.4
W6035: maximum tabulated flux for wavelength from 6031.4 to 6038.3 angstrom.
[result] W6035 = 7.84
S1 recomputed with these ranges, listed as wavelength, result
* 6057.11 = 7.47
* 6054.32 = 7.51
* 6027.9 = 7.87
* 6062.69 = 7.08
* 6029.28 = 7.86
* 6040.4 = 8.01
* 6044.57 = 8.45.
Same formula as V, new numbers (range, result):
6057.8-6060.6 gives 7.34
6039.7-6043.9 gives 8.4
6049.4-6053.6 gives 7.45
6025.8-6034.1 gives 7.87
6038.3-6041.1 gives 8.01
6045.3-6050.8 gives 8.29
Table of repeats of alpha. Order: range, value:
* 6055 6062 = 7.32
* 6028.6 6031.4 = 7.83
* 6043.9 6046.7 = 8.35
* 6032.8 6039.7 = 7.84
